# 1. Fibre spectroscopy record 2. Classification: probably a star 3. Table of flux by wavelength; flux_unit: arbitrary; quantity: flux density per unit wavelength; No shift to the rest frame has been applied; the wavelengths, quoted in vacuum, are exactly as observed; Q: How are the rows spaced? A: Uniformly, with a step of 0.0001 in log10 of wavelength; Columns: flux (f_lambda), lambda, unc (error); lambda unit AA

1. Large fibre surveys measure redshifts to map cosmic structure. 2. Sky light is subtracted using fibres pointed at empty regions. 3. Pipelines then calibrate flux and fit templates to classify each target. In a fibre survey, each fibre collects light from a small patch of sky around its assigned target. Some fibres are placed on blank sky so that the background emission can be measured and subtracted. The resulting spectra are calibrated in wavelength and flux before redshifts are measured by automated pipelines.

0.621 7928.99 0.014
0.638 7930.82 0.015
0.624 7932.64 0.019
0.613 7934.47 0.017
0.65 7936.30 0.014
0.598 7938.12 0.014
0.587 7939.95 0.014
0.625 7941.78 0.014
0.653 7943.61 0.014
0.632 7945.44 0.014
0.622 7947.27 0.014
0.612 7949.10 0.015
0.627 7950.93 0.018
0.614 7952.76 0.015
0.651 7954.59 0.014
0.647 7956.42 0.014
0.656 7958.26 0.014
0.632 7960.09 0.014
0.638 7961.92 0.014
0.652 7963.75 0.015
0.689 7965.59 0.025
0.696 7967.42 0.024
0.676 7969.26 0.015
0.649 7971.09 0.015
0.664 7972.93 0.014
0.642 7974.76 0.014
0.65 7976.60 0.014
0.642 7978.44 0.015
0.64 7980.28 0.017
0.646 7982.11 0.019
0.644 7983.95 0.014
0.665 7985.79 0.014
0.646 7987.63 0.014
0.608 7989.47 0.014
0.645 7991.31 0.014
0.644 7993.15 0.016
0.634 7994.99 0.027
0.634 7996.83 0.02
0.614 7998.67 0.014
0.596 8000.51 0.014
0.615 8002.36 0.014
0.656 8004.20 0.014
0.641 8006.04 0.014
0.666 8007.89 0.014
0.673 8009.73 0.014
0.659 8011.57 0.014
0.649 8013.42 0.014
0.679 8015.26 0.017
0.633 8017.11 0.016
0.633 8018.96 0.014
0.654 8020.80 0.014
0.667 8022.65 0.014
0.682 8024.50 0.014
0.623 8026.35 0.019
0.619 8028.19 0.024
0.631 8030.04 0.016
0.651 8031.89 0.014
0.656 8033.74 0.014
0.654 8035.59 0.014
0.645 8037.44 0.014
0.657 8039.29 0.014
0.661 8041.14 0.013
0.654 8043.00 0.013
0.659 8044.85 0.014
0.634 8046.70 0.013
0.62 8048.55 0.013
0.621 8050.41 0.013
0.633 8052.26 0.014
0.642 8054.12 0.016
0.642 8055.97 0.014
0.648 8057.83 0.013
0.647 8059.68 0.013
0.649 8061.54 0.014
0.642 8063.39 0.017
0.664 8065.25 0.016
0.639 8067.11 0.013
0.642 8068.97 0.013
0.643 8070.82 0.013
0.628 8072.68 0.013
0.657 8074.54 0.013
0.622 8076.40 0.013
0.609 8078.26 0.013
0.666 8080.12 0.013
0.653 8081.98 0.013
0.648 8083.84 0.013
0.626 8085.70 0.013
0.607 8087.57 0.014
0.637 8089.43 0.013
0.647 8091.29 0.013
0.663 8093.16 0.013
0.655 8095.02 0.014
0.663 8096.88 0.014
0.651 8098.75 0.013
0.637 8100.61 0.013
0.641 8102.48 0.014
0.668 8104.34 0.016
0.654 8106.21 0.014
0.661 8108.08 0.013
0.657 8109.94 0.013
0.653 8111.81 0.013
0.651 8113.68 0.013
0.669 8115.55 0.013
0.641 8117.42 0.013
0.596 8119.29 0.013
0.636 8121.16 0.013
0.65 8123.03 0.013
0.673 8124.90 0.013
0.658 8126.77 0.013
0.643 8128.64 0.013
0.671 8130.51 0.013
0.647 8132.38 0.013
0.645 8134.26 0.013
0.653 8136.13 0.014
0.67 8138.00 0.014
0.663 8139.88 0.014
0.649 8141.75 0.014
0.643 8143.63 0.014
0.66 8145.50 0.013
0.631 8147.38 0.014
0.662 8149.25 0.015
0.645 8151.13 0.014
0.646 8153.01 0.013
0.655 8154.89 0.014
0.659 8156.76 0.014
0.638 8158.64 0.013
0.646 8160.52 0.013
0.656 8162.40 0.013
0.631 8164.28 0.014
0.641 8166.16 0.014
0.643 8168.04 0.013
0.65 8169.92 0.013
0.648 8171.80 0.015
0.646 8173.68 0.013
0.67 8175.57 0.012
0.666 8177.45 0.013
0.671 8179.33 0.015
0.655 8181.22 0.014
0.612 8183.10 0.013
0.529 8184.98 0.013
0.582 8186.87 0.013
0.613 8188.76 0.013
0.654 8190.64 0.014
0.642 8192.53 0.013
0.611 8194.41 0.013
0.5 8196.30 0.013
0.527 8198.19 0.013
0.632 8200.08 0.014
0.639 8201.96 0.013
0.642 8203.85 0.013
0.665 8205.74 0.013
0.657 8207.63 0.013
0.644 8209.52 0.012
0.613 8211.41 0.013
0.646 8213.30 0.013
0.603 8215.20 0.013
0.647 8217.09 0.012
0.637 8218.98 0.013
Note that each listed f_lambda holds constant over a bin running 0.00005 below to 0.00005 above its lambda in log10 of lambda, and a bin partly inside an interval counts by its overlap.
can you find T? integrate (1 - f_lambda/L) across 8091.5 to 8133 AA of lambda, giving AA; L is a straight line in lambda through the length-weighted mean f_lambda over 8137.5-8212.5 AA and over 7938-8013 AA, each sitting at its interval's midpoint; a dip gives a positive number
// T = -1.0 AA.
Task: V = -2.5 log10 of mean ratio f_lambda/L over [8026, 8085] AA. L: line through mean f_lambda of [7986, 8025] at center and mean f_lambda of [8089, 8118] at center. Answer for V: 0.01 mag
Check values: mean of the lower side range 0.644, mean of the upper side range 0.653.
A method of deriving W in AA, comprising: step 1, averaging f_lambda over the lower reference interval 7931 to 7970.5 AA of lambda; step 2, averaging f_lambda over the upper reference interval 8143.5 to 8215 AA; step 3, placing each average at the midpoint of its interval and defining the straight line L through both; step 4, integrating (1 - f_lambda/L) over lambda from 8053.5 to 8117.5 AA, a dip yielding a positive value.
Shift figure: -1.1 AA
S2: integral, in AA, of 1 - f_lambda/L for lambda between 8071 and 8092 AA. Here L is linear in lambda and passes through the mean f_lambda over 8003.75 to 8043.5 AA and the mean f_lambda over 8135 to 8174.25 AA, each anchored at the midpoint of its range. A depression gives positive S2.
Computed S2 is 0.5 AA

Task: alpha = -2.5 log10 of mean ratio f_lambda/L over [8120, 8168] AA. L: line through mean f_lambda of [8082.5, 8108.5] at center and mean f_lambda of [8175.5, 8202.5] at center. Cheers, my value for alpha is -0.037 mag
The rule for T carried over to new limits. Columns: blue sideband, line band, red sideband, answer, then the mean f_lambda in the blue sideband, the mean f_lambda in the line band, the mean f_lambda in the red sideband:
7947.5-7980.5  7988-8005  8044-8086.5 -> 0.48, 0.648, 0.628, 0.641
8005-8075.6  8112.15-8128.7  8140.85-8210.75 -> -0.19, 0.647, 0.647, 0.634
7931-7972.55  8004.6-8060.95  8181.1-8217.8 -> -1.52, 0.639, 0.648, 0.615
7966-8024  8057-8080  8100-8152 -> 0.28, 0.648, 0.642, 0.651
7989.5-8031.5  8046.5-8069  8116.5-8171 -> 0.15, 0.642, 0.64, 0.648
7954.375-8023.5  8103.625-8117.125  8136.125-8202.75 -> -0.41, 0.648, 0.658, 0.634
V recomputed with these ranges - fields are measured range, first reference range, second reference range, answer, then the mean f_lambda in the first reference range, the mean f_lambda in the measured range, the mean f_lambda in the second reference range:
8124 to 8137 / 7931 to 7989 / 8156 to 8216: -0.040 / 0.641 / 0.656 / 0.629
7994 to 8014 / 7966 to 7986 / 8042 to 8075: 0.020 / 0.656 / 0.64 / 0.642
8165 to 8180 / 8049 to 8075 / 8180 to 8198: -0.087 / 0.642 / 0.654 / 0.598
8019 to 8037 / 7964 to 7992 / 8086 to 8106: 0.004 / 0.653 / 0.648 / 0.646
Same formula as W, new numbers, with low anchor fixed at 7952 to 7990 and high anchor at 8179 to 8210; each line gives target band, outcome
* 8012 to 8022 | -0.12 AA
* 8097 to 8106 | -0.30 AA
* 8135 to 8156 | -1.01 AA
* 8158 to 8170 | -0.46 AA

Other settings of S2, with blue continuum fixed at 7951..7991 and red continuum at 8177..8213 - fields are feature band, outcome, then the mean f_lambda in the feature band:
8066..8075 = -0.1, 0.642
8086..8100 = -0.3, 0.645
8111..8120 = -0.2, 0.643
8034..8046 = -0.3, 0.655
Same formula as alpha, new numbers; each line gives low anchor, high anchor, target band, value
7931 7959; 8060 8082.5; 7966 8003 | -0.02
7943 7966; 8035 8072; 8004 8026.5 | -0.02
